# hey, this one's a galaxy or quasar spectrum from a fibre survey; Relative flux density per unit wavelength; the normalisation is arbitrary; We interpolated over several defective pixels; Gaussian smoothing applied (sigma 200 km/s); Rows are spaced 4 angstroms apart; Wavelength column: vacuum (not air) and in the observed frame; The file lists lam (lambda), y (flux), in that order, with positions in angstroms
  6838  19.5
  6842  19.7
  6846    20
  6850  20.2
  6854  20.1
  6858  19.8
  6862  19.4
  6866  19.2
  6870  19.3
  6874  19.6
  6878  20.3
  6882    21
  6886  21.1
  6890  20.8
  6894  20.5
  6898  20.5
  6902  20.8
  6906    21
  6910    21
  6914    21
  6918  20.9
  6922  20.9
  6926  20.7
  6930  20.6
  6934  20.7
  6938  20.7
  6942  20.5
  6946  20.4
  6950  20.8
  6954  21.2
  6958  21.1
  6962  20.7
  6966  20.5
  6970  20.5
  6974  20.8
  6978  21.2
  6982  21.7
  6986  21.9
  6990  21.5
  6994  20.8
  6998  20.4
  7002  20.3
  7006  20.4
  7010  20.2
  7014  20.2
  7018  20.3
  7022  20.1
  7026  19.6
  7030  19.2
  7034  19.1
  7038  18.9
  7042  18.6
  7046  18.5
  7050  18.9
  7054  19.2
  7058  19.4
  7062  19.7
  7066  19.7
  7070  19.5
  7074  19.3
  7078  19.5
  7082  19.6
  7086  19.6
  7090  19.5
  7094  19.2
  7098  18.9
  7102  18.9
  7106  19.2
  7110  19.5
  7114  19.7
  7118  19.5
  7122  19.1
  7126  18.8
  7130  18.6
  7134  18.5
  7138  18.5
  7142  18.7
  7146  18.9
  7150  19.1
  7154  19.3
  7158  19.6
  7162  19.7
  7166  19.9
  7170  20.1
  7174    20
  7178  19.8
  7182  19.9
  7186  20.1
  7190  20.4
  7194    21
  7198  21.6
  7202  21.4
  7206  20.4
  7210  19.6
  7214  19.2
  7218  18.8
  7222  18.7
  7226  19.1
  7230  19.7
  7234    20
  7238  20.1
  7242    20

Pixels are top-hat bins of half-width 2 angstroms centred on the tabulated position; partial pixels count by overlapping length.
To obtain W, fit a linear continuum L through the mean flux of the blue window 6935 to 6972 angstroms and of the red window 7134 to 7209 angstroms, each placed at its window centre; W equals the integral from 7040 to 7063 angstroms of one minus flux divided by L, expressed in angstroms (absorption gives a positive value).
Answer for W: 1.5 angstroms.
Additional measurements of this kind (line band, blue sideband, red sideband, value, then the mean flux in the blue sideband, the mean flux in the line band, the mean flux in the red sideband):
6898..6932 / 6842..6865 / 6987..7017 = -1.2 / 19.9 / 20.8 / 20.6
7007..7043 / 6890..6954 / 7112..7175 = 0.8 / 20.8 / 19.6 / 19.2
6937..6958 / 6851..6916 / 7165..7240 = -0.5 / 20.3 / 20.8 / 20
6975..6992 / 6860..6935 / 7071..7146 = -1.4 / 20.5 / 21.5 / 19.1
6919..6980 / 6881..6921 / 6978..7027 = 0.0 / 20.9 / 20.8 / 20.7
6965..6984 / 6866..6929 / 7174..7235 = -0.5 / 20.6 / 21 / 20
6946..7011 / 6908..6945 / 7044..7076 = -2.2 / 20.8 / 20.9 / 19.3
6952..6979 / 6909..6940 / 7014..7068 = -0.7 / 20.8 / 20.8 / 19.4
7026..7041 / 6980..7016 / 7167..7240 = 1.1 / 20.8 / 19.1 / 20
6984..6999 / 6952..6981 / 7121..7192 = -0.4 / 20.9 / 21.2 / 19.4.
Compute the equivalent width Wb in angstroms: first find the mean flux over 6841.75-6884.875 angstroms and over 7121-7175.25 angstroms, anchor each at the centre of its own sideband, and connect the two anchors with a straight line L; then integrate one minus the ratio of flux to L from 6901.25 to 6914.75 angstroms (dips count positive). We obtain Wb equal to -0.8 angstroms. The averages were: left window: 19.9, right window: 19.2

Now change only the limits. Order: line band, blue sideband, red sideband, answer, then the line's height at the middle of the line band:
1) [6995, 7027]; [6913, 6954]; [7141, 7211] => 0.43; 20.5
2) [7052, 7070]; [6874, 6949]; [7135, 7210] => 0.66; 20.2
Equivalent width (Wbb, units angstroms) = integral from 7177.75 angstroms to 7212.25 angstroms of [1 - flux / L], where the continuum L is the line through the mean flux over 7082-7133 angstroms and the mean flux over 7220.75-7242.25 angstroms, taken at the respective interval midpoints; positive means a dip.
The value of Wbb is -1.8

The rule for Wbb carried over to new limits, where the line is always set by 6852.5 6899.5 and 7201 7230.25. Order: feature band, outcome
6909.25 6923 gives -0.6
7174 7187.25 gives -0.2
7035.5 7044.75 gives 0.5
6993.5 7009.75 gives -0.4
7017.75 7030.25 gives 0.0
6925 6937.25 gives -0.4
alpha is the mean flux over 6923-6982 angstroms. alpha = 20.8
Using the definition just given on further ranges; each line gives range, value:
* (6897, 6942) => 20.8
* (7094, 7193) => 19.4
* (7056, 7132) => 19.3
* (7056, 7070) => 19.6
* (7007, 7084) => 19.5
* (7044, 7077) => 19.3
